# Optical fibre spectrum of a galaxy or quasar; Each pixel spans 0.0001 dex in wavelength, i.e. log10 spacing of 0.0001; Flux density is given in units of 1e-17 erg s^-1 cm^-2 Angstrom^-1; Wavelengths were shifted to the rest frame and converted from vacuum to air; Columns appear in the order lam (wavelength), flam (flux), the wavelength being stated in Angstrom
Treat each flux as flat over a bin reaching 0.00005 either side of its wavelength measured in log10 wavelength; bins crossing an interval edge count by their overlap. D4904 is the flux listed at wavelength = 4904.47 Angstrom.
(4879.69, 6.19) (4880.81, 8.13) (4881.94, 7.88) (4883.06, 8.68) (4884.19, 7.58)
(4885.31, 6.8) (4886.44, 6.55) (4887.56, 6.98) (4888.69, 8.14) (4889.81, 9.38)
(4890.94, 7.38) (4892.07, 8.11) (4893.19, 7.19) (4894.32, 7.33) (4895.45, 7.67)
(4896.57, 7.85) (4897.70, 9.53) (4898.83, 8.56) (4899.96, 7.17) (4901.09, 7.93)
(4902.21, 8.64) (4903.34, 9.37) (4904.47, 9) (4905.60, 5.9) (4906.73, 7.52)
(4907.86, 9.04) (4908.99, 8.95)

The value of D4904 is 9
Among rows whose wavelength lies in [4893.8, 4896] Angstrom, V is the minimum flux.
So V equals 7.33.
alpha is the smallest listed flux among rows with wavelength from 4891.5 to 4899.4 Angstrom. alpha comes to 7.19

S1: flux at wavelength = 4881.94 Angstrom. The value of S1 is 7.88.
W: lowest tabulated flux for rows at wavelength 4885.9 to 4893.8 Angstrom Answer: 6.55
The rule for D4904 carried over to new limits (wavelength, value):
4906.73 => 7.52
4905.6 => 5.9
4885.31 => 6.8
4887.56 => 6.98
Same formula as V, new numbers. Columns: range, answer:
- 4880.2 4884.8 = 7.58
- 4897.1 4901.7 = 7.17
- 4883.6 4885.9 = 6.8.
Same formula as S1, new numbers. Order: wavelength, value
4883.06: 8.68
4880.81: 8.13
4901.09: 7.93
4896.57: 7.85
